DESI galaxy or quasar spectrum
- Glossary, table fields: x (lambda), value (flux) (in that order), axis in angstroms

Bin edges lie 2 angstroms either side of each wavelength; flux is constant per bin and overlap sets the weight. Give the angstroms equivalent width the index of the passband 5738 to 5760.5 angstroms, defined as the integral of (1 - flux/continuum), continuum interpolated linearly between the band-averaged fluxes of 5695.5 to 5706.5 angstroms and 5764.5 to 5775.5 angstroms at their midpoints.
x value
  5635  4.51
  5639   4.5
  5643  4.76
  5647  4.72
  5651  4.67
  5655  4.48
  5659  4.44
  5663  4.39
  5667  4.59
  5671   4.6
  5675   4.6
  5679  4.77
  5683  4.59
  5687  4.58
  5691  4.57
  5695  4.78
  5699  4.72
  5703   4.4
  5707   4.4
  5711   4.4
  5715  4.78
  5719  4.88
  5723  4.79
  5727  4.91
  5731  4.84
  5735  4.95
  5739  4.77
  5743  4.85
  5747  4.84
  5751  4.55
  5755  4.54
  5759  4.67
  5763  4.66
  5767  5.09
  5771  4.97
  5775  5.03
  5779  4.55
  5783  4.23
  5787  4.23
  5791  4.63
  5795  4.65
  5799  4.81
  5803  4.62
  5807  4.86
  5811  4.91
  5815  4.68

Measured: 0.8 angstroms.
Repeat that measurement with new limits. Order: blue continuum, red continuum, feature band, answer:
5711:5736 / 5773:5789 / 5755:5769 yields -0.5 angstroms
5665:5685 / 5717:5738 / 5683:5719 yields 1.2 angstroms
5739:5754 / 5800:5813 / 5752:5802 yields 1.0 angstroms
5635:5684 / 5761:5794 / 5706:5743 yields -1.0 angstroms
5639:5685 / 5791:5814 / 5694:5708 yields 0.2 angstroms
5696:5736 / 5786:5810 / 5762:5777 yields -0.9 angstroms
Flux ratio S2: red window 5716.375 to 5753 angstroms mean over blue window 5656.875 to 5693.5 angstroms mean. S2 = 1.05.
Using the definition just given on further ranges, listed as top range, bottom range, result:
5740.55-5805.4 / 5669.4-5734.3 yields 1.00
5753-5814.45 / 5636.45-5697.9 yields 1.02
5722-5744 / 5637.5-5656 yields 1.05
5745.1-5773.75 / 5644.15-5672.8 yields 1.05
